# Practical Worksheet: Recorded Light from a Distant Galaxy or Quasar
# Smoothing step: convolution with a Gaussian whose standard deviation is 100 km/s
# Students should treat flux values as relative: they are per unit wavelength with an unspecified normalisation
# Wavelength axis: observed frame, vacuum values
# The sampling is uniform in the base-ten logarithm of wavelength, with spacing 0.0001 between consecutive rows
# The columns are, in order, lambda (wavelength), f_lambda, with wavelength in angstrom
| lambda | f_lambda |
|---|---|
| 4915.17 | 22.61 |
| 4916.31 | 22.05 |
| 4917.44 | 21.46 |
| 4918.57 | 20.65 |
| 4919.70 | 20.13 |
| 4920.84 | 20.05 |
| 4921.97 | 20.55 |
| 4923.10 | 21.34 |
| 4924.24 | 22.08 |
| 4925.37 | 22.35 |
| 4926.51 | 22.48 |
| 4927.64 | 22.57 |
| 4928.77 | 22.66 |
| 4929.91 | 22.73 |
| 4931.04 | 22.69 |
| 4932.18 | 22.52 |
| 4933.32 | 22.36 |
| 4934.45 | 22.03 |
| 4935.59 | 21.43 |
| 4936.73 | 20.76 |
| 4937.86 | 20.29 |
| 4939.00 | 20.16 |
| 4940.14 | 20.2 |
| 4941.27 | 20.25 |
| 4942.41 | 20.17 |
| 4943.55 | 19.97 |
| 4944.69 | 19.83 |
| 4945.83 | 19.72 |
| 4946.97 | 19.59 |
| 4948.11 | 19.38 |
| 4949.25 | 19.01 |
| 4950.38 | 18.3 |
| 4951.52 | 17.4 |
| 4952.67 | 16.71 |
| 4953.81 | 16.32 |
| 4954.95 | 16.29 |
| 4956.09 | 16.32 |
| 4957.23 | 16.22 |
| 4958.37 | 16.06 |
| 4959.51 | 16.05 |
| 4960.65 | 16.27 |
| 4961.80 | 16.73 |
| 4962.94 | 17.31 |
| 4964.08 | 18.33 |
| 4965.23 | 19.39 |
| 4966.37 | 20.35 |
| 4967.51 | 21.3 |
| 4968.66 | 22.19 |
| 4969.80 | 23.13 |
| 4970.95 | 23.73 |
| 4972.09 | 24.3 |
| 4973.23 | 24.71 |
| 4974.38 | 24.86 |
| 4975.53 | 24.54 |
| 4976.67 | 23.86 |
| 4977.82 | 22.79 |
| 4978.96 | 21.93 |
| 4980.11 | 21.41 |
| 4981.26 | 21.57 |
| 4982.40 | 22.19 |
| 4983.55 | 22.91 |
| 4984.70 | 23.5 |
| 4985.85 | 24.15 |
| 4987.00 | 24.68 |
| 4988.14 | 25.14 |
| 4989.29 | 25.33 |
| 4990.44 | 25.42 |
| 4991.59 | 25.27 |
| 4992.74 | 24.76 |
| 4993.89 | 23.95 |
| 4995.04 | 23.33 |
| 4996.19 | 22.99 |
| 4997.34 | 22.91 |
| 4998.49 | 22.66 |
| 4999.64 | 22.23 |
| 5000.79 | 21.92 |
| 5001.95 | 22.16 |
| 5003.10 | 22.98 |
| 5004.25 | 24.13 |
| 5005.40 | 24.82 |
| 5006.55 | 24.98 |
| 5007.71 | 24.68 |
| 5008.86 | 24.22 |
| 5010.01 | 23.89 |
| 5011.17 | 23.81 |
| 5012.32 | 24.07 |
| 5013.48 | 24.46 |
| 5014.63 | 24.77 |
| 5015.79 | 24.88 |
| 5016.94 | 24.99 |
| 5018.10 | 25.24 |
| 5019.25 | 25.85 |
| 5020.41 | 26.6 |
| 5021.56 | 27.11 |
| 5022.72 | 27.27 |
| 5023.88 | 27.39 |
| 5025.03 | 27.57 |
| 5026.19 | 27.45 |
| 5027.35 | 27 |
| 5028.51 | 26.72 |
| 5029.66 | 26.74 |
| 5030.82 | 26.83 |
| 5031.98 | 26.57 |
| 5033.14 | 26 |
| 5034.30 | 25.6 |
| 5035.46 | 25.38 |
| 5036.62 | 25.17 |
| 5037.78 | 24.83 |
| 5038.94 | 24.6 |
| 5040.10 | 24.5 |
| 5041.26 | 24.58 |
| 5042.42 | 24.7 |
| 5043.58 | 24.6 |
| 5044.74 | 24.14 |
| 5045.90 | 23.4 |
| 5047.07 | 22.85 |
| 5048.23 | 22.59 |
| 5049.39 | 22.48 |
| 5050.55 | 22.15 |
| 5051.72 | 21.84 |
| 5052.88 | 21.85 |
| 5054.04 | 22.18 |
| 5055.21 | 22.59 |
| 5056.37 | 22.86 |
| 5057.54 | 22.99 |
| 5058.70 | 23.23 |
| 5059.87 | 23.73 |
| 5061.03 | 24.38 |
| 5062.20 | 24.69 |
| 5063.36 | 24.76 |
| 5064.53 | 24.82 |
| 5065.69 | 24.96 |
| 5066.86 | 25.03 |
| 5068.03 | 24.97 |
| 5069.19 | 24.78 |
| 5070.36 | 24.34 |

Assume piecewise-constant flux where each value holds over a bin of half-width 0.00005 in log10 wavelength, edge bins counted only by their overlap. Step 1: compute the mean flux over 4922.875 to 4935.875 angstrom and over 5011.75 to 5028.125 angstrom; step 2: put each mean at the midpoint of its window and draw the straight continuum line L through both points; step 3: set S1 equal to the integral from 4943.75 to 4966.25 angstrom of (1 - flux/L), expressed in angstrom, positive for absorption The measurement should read 5.4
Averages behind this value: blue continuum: 22.3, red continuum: 26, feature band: 17.7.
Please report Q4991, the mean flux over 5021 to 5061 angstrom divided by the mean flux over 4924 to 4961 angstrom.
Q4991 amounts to 1.25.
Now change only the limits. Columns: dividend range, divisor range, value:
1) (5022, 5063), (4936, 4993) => 1.18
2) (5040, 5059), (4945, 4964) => 1.33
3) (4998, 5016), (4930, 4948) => 1.14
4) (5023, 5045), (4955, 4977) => 1.28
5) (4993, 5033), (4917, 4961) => 1.25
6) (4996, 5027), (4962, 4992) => 1.08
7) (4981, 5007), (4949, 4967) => 1.37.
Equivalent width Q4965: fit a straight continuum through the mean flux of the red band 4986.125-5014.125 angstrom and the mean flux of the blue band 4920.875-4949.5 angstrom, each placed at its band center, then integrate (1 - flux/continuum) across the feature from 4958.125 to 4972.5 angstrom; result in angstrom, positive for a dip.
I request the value 1.8 angstrom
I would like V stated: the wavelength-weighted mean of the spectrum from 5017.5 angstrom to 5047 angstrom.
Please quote 25.8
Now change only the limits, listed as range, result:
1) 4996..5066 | 24.5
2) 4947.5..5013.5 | 21.8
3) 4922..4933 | 22.3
